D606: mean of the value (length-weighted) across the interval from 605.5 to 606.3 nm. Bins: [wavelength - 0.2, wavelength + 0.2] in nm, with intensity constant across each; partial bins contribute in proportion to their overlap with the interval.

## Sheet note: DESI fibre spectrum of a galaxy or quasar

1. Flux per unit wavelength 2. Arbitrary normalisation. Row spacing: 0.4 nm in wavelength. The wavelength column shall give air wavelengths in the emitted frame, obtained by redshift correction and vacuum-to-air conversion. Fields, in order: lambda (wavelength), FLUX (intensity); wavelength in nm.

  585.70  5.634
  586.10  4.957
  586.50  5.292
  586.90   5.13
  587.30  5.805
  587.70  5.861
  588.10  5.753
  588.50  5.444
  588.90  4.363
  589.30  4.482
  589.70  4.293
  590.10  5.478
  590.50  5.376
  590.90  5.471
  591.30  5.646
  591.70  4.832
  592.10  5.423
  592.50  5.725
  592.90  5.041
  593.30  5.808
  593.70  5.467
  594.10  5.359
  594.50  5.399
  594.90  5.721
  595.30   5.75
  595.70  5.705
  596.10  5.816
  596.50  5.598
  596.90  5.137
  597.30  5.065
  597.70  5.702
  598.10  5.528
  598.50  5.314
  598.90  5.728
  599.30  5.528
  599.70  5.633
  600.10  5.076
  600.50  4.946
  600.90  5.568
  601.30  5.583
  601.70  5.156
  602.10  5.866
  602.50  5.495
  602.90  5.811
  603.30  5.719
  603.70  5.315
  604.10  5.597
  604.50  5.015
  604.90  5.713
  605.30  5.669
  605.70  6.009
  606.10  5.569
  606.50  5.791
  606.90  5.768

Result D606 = 5.79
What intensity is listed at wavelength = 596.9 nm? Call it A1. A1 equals 5.137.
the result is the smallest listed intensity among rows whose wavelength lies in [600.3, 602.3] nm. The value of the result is 4.946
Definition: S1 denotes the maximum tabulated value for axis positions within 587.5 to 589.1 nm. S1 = 5.861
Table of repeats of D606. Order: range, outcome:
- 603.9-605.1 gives 5.44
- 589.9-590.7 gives 5.43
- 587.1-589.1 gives 5.45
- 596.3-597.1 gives 5.37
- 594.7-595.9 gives 5.73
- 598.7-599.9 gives 5.63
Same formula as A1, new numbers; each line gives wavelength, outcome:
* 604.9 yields 5.713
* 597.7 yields 5.702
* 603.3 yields 5.719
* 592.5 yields 5.725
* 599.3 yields 5.528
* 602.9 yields 5.811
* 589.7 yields 4.293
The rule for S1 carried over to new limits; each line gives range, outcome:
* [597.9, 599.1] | 5.728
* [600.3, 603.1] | 5.866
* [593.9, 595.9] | 5.75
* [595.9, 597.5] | 5.816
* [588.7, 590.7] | 5.478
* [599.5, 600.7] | 5.633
